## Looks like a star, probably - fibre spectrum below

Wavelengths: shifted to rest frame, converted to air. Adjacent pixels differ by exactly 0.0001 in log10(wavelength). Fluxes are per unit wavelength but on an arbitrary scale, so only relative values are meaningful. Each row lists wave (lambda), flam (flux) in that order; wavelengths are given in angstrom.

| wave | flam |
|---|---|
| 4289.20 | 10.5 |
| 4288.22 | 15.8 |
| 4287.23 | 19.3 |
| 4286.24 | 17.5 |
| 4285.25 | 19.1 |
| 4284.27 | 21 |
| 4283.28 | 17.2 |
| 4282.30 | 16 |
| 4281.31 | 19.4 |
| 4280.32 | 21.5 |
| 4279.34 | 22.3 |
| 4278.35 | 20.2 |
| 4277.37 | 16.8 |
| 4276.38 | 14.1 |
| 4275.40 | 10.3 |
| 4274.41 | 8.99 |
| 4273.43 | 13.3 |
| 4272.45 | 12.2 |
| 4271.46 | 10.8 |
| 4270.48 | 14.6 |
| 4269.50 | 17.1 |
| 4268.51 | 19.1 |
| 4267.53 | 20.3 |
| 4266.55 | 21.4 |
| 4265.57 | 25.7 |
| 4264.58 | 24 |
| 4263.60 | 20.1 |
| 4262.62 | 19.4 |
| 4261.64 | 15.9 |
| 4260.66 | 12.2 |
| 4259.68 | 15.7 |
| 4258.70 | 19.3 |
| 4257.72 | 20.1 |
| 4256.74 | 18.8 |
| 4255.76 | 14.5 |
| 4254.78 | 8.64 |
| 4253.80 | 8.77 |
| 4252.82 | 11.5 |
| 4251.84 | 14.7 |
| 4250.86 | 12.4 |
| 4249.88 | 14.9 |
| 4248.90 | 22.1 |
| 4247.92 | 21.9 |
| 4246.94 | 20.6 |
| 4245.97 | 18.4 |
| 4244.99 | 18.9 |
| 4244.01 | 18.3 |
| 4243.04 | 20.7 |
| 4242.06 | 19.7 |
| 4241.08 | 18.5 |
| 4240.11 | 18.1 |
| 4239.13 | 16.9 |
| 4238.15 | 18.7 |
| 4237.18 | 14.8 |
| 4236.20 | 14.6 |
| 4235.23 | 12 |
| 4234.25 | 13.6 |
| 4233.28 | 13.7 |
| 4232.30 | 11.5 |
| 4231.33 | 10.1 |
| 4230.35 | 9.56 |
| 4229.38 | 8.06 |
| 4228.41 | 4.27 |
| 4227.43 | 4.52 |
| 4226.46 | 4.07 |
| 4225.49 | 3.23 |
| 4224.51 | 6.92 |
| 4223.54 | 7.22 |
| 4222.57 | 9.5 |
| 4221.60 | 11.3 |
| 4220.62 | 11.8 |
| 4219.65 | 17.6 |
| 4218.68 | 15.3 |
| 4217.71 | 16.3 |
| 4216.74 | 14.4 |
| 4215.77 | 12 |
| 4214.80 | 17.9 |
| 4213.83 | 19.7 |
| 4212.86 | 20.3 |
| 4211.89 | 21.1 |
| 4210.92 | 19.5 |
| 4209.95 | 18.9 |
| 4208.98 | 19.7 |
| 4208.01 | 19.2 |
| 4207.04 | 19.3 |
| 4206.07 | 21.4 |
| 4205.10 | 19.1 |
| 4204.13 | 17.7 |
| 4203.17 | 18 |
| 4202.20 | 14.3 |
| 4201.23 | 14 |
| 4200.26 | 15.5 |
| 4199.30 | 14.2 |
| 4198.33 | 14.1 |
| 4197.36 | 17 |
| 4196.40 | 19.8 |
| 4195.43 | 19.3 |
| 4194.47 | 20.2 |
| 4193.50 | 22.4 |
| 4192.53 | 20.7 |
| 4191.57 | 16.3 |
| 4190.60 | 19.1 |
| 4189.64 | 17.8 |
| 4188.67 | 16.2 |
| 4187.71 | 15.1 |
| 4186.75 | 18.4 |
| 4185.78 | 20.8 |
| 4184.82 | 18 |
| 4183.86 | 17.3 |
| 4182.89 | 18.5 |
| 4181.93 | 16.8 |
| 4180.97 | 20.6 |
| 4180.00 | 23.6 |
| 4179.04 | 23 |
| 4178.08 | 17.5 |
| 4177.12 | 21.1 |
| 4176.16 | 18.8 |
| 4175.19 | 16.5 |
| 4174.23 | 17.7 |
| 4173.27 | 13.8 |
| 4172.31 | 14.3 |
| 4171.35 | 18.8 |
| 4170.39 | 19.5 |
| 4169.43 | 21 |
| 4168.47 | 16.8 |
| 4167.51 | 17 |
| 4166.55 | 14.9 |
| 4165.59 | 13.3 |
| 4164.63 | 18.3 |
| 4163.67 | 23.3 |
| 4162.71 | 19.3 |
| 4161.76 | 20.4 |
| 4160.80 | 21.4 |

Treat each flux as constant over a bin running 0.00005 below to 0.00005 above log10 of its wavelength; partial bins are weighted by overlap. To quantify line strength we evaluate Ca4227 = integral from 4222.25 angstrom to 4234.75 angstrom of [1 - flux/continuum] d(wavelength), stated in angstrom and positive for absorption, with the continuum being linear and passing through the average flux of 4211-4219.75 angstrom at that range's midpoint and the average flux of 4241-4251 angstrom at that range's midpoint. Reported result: 6.9 angstrom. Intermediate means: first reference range 17.3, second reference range 19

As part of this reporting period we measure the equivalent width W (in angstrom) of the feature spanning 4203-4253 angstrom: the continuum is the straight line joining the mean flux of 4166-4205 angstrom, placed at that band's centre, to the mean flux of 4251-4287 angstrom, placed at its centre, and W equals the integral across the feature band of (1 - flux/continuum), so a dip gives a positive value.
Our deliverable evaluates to 6.4 angstrom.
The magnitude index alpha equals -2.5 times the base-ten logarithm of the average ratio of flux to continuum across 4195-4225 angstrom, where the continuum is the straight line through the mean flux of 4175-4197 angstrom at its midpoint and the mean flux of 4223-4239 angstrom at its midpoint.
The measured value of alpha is -0.14 mag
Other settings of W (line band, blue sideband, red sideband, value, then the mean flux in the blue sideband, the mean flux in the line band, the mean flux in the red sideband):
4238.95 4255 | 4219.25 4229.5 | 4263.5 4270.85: -3.06 angstrom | 7.96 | 16.9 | 20.4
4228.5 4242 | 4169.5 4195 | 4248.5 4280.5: 2.65 angstrom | 18.6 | 13.8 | 16.4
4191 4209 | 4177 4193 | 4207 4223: -0.25 angstrom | 18.8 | 18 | 16.6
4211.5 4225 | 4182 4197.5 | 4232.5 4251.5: 2.66 angstrom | 18.6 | 14.3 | 17.2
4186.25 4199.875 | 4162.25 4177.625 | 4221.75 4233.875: -4.04 angstrom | 17.8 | 17.9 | 7.88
